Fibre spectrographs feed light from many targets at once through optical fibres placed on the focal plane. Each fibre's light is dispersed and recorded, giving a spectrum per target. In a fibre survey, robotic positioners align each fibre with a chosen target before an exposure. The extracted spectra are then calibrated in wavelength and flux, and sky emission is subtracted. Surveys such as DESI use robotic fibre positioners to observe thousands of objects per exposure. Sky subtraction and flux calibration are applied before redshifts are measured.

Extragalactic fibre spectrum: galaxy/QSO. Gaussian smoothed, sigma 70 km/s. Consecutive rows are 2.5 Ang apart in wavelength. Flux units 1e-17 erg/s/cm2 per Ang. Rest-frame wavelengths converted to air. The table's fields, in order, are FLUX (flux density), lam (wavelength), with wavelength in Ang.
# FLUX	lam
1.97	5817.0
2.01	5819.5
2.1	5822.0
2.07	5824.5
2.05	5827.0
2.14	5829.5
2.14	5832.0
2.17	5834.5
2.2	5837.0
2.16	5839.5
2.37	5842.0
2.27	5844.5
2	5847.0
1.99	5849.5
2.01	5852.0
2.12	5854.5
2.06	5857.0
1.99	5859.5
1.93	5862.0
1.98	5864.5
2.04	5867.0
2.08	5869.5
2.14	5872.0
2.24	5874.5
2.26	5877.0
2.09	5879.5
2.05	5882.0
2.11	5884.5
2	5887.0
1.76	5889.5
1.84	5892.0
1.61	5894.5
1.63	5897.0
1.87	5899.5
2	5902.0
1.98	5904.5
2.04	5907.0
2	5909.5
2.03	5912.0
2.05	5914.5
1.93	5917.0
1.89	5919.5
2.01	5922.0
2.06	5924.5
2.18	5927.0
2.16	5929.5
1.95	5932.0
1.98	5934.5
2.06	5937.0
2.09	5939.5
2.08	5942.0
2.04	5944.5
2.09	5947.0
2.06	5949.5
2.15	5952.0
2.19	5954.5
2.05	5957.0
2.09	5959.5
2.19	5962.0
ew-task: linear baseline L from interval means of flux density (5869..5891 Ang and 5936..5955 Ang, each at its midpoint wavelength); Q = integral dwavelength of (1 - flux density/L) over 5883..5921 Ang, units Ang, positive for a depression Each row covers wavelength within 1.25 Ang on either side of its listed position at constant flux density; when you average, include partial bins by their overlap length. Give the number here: 3.0 Ang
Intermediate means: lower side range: 2.08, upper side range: 2.09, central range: 1.92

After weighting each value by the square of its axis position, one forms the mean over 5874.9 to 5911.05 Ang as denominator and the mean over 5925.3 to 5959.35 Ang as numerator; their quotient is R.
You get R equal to 1.1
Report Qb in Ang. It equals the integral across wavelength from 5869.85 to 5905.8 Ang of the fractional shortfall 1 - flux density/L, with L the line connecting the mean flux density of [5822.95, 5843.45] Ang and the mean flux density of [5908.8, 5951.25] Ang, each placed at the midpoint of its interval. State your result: 2.1 Ang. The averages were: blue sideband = 2.16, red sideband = 2.04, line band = 1.97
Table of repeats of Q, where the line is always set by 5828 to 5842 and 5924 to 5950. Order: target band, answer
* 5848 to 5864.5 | 1.1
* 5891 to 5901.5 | 1.8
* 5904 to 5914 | 0.4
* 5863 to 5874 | 0.4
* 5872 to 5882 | -0.2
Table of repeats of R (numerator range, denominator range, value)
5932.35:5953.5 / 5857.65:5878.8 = 1.02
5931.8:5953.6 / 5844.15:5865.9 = 1.05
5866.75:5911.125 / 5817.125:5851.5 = 0.95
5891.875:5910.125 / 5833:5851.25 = 0.88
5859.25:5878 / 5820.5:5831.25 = 1.01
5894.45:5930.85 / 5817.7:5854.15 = 0.96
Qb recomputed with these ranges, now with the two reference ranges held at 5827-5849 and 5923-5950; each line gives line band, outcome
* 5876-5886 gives 0.0 Ang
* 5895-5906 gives 1.3 Ang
